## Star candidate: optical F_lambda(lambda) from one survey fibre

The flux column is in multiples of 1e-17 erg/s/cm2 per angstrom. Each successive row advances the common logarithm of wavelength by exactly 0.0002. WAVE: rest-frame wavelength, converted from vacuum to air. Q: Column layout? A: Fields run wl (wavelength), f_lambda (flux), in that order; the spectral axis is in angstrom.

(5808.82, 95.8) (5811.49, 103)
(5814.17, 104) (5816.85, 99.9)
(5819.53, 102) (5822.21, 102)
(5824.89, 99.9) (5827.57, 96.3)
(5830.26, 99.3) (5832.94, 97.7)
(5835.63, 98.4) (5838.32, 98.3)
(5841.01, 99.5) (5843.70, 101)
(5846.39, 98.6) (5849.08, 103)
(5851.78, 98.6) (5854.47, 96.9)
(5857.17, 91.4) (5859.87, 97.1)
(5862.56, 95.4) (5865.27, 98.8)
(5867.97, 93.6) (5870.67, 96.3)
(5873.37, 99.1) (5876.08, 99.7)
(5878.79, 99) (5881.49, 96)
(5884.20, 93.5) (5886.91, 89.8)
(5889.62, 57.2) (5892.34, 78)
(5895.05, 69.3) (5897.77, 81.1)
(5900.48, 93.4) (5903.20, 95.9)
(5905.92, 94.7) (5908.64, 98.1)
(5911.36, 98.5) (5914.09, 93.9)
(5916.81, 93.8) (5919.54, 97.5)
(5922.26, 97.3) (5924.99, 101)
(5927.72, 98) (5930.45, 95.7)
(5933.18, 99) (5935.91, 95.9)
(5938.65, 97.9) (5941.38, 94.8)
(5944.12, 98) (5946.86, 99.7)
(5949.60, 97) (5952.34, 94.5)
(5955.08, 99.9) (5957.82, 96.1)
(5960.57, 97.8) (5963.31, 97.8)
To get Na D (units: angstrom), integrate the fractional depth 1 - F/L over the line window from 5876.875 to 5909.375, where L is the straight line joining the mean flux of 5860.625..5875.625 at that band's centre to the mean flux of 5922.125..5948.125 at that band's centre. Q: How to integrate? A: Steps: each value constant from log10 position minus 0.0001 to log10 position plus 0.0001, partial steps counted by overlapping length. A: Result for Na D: 3.3 angstrom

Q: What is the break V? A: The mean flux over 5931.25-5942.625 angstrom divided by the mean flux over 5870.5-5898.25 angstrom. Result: 1.1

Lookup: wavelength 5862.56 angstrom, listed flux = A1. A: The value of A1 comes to 95.4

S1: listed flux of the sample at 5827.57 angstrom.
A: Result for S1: 96.3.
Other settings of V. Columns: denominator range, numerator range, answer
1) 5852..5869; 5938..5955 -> 1.01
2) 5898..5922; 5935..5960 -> 1.02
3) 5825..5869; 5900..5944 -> 0.99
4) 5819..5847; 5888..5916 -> 0.87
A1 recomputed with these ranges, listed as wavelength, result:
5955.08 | 99.9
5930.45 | 95.7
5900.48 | 93.4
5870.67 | 96.3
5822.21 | 102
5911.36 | 98.5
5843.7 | 101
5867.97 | 93.6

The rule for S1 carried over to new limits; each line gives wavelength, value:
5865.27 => 98.8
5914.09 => 93.9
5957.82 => 96.1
